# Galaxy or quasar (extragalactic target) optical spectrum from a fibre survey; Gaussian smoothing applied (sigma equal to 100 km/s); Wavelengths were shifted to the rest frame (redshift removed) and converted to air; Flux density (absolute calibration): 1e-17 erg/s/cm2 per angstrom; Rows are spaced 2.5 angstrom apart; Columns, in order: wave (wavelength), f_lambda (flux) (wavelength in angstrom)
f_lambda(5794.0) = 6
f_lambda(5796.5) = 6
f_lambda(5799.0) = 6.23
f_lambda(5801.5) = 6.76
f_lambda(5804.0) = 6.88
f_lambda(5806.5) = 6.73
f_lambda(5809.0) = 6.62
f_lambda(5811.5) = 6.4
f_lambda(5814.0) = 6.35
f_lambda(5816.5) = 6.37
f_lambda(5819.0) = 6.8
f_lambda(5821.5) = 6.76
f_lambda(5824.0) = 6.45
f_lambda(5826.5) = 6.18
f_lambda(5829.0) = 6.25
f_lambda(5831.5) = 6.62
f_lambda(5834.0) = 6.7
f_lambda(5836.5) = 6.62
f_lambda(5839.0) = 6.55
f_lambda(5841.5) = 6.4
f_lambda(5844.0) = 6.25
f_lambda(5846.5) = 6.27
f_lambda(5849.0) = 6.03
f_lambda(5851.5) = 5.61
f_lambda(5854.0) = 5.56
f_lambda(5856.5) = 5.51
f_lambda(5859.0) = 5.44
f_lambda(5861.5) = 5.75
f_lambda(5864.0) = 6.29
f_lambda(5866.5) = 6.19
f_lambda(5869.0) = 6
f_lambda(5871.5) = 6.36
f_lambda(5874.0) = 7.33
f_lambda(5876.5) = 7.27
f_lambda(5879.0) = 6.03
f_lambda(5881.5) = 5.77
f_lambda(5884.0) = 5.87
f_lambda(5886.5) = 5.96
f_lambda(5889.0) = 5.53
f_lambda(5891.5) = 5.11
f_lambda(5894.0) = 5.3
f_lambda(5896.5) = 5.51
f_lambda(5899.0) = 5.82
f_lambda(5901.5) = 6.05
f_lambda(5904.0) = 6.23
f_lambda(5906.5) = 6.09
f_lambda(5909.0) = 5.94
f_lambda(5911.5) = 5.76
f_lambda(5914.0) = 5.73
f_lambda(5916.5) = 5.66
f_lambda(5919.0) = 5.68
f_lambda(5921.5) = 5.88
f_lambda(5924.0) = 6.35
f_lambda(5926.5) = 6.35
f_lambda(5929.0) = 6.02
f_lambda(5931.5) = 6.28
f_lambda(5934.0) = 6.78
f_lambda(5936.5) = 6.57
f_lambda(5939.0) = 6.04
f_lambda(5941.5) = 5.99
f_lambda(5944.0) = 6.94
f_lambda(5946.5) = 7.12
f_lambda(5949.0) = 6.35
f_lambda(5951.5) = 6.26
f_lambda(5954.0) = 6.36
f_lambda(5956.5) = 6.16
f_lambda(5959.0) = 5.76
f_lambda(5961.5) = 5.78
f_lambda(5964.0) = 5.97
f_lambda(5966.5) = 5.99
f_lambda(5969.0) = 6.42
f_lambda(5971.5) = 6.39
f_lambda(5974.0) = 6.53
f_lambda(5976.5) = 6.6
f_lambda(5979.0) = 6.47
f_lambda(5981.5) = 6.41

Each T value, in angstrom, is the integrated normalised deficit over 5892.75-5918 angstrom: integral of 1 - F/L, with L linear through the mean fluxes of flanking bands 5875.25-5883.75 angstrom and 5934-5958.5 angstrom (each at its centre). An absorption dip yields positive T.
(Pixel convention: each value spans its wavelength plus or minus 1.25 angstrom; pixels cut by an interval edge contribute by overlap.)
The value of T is 2.14 angstrom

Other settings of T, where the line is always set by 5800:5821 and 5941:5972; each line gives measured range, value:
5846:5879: 1.9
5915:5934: 0.8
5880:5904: 2.7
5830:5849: 0.3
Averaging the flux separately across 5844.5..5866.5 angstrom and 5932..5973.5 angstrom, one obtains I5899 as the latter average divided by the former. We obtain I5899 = 1.08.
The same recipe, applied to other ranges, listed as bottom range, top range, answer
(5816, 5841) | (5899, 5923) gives 0.90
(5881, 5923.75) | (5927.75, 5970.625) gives 1.09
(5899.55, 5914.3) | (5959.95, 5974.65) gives 1.03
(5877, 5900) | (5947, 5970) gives 1.08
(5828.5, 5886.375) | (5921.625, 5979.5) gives 1.02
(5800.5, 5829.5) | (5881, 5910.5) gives 0.88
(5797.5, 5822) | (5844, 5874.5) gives 0.91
